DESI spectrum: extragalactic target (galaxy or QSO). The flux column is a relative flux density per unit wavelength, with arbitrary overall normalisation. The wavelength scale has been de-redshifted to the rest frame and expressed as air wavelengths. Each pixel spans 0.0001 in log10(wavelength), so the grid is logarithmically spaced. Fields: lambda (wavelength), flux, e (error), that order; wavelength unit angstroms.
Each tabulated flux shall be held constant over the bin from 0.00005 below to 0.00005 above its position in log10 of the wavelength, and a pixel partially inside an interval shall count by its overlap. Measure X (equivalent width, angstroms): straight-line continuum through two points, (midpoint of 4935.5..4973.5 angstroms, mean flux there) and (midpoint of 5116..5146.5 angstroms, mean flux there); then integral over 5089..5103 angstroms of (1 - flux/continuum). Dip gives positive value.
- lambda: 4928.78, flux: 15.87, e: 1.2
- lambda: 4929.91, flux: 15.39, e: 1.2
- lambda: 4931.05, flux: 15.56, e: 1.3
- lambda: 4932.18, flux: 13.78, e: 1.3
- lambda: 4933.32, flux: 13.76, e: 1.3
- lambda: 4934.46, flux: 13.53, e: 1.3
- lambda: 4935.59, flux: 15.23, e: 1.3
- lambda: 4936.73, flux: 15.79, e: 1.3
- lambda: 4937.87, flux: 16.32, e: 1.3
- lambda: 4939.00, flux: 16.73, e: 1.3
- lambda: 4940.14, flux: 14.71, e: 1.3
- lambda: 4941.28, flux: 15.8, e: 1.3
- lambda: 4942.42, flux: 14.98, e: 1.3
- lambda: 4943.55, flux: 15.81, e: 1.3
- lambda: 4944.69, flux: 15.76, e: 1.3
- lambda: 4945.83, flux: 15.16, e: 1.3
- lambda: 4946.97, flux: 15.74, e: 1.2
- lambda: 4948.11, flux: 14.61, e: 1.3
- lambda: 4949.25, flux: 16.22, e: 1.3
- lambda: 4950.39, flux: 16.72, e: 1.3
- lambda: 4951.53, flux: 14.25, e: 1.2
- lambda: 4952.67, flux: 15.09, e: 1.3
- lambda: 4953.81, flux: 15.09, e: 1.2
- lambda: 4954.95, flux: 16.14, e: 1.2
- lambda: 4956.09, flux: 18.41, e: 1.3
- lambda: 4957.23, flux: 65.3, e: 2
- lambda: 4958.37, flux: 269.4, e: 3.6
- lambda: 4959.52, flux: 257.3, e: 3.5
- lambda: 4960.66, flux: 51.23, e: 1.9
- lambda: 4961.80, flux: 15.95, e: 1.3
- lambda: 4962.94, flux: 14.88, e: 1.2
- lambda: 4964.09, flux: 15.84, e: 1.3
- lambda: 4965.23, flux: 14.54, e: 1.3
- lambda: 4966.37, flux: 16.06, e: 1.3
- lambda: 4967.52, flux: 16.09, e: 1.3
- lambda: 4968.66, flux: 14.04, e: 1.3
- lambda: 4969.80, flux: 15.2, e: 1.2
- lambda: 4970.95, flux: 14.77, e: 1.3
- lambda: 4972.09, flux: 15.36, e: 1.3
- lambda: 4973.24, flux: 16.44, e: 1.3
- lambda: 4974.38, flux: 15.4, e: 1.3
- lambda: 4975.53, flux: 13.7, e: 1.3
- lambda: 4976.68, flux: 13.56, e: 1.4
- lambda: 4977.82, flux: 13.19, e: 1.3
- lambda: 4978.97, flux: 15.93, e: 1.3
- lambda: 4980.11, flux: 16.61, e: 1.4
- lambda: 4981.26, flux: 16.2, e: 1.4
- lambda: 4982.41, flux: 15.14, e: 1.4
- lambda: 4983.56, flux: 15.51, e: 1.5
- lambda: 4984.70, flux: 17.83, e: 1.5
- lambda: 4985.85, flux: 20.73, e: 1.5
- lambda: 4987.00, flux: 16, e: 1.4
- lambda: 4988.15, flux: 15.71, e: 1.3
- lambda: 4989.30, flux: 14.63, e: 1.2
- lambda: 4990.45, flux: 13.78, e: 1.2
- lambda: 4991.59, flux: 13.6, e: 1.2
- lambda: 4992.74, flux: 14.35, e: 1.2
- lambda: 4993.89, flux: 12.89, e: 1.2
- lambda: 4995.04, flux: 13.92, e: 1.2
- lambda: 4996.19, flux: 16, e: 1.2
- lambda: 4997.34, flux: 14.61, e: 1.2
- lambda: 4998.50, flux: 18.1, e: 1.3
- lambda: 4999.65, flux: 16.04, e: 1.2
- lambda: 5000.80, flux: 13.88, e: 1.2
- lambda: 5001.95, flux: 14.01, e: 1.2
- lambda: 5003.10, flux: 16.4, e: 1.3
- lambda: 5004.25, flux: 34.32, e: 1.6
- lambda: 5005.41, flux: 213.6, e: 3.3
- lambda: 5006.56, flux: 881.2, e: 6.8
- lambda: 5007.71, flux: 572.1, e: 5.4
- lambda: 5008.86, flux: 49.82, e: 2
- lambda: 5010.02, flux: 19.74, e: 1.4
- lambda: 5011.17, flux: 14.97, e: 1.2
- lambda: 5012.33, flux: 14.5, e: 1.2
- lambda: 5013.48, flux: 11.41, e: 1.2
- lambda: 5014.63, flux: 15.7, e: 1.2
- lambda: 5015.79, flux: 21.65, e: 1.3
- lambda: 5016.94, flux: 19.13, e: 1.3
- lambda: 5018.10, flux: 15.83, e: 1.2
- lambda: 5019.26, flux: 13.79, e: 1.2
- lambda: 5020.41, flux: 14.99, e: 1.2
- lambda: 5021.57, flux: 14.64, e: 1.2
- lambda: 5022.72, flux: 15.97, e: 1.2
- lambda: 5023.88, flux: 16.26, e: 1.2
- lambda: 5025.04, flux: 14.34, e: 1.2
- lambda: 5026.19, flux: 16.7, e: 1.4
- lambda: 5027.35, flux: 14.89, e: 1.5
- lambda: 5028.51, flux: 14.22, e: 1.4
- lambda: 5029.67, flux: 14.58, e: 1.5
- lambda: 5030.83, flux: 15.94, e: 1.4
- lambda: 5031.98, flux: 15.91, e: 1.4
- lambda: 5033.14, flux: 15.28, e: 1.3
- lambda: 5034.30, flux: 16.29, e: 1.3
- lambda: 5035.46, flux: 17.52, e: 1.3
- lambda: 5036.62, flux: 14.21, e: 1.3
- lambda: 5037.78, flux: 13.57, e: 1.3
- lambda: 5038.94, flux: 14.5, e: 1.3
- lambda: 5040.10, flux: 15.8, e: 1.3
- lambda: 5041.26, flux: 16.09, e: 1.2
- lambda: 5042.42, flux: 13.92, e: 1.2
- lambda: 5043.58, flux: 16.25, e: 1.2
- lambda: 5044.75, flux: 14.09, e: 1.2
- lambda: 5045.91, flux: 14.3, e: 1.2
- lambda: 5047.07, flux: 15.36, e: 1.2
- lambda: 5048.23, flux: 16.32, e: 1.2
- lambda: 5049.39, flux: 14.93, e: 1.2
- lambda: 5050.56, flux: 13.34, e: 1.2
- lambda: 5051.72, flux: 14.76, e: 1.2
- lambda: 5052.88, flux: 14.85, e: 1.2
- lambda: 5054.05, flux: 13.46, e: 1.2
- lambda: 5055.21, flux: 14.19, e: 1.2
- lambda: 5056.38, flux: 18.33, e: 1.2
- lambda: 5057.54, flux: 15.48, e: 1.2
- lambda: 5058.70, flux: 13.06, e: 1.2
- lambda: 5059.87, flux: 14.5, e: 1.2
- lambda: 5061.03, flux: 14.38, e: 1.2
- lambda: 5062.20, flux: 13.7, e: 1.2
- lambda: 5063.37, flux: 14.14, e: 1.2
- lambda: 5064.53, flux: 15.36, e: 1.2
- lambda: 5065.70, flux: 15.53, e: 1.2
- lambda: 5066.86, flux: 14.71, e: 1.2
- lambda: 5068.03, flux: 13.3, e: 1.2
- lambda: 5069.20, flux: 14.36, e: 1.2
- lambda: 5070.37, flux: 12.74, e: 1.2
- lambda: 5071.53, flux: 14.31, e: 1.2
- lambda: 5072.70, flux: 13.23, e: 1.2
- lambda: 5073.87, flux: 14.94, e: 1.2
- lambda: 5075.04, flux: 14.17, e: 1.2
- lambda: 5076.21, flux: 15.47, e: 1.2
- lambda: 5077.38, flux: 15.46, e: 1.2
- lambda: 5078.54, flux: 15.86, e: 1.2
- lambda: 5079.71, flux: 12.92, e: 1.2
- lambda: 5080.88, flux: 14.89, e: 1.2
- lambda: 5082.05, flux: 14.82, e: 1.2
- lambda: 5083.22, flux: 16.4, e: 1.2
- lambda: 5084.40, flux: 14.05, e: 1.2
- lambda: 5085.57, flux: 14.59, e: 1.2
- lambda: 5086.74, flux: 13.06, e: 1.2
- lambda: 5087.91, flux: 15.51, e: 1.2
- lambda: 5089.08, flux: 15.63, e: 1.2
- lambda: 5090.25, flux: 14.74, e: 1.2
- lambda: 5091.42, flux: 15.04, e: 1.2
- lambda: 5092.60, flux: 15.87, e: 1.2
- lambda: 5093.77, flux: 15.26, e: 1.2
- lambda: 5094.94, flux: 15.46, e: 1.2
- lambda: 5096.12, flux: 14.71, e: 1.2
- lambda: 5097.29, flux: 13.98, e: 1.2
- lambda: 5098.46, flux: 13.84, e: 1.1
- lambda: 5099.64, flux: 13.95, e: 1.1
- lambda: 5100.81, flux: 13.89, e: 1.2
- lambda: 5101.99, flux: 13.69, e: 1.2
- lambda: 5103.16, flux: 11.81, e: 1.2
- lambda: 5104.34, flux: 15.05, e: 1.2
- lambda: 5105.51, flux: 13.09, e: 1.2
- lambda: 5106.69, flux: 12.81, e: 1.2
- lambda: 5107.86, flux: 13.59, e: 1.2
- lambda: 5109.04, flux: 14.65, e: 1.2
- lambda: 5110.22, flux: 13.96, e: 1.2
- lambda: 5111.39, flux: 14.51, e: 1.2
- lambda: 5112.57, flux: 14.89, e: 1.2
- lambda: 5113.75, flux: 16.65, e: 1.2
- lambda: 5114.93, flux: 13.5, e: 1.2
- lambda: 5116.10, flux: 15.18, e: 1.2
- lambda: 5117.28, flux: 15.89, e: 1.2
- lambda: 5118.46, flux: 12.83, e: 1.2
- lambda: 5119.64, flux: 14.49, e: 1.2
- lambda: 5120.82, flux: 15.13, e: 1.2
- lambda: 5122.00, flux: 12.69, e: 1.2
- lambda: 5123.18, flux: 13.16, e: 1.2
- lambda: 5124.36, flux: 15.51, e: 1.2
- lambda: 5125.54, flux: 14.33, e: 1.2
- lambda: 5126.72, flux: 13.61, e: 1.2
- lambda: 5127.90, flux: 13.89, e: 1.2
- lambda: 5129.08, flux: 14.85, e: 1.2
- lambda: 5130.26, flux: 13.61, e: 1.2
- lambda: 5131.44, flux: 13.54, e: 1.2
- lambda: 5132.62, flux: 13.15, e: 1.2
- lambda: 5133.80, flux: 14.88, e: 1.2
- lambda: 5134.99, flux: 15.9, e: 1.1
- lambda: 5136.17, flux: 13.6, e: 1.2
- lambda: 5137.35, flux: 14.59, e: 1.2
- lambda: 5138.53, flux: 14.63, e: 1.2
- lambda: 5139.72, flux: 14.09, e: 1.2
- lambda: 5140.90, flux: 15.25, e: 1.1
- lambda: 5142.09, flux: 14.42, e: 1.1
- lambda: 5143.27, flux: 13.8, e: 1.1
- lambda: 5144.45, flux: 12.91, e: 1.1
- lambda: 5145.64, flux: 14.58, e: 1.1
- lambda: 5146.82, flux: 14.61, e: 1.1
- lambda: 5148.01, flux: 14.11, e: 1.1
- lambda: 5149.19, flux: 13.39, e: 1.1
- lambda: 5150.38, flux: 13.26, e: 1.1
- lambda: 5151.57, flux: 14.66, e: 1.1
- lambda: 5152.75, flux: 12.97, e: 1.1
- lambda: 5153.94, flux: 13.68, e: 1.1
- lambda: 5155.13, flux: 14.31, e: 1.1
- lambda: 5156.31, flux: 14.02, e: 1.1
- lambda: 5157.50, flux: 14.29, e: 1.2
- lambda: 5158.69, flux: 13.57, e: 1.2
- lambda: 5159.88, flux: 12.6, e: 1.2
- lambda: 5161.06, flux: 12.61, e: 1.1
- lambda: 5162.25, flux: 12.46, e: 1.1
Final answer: 2.7 angstroms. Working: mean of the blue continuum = 33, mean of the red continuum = 14.2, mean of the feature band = 14.6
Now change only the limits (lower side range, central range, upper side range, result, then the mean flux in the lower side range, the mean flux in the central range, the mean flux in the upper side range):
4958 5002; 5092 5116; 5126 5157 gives 4.2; 28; 14.3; 14.1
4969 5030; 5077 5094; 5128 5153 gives 7.6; 47.1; 14.9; 14.1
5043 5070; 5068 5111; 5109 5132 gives 0.4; 14.7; 14.4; 14.3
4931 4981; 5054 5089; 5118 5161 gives 8.7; 28.6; 14.6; 14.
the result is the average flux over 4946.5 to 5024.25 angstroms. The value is 48.9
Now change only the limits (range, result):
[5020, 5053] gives 15.2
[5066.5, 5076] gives 14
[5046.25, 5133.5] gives 14.4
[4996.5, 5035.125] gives 65.6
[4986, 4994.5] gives 14.7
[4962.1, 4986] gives 15.5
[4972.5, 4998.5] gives 15.3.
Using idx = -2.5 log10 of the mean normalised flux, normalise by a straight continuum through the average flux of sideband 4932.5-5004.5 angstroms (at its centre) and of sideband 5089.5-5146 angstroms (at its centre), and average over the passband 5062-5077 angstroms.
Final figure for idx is 0.23 mag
